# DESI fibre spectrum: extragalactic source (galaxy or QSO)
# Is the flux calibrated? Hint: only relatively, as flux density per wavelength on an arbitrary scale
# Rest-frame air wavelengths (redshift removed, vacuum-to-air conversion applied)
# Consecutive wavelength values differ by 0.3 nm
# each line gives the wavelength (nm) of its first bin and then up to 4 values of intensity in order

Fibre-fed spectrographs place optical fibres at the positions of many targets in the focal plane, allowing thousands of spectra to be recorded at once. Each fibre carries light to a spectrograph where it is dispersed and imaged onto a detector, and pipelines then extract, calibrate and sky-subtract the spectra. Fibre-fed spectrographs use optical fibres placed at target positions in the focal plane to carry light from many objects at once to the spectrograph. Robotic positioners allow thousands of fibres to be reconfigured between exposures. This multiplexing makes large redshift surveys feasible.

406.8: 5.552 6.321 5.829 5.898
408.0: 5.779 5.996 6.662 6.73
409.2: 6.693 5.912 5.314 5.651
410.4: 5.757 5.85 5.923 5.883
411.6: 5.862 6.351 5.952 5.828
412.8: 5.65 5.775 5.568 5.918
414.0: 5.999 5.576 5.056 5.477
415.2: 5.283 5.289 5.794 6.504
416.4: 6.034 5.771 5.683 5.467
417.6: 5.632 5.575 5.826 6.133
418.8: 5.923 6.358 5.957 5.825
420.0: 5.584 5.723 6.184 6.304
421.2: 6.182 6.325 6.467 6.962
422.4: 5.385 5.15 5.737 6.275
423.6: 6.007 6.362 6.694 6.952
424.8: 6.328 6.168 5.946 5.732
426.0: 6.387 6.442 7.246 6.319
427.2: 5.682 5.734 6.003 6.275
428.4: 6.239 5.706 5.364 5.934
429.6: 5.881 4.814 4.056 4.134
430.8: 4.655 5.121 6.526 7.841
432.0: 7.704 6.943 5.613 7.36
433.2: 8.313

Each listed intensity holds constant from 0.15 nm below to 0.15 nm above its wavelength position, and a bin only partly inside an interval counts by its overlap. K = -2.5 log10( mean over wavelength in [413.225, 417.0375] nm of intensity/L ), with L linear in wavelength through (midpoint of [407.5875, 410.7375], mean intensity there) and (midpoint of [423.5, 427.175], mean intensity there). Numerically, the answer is 0.09 mag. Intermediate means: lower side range 6.03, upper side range 6.36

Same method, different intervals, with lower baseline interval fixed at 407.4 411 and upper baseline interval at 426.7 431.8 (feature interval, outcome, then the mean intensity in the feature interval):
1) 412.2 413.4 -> 0.04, 5.75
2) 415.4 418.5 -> 0.02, 5.78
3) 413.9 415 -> 0.08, 5.51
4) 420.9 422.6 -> -0.08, 6.23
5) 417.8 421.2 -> -0.02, 5.96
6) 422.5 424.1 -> -0.03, 5.91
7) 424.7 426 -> -0.06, 6.07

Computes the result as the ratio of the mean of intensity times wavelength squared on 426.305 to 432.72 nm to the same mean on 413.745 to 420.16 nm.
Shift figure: 1.1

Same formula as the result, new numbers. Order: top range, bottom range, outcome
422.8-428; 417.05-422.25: 1.06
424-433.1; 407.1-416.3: 1.12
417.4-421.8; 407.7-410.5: 1.04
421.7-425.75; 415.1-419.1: 1.10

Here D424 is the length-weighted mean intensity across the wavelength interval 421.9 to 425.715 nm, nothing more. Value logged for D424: 6.15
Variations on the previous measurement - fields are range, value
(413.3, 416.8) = 5.69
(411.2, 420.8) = 5.8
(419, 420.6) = 5.9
